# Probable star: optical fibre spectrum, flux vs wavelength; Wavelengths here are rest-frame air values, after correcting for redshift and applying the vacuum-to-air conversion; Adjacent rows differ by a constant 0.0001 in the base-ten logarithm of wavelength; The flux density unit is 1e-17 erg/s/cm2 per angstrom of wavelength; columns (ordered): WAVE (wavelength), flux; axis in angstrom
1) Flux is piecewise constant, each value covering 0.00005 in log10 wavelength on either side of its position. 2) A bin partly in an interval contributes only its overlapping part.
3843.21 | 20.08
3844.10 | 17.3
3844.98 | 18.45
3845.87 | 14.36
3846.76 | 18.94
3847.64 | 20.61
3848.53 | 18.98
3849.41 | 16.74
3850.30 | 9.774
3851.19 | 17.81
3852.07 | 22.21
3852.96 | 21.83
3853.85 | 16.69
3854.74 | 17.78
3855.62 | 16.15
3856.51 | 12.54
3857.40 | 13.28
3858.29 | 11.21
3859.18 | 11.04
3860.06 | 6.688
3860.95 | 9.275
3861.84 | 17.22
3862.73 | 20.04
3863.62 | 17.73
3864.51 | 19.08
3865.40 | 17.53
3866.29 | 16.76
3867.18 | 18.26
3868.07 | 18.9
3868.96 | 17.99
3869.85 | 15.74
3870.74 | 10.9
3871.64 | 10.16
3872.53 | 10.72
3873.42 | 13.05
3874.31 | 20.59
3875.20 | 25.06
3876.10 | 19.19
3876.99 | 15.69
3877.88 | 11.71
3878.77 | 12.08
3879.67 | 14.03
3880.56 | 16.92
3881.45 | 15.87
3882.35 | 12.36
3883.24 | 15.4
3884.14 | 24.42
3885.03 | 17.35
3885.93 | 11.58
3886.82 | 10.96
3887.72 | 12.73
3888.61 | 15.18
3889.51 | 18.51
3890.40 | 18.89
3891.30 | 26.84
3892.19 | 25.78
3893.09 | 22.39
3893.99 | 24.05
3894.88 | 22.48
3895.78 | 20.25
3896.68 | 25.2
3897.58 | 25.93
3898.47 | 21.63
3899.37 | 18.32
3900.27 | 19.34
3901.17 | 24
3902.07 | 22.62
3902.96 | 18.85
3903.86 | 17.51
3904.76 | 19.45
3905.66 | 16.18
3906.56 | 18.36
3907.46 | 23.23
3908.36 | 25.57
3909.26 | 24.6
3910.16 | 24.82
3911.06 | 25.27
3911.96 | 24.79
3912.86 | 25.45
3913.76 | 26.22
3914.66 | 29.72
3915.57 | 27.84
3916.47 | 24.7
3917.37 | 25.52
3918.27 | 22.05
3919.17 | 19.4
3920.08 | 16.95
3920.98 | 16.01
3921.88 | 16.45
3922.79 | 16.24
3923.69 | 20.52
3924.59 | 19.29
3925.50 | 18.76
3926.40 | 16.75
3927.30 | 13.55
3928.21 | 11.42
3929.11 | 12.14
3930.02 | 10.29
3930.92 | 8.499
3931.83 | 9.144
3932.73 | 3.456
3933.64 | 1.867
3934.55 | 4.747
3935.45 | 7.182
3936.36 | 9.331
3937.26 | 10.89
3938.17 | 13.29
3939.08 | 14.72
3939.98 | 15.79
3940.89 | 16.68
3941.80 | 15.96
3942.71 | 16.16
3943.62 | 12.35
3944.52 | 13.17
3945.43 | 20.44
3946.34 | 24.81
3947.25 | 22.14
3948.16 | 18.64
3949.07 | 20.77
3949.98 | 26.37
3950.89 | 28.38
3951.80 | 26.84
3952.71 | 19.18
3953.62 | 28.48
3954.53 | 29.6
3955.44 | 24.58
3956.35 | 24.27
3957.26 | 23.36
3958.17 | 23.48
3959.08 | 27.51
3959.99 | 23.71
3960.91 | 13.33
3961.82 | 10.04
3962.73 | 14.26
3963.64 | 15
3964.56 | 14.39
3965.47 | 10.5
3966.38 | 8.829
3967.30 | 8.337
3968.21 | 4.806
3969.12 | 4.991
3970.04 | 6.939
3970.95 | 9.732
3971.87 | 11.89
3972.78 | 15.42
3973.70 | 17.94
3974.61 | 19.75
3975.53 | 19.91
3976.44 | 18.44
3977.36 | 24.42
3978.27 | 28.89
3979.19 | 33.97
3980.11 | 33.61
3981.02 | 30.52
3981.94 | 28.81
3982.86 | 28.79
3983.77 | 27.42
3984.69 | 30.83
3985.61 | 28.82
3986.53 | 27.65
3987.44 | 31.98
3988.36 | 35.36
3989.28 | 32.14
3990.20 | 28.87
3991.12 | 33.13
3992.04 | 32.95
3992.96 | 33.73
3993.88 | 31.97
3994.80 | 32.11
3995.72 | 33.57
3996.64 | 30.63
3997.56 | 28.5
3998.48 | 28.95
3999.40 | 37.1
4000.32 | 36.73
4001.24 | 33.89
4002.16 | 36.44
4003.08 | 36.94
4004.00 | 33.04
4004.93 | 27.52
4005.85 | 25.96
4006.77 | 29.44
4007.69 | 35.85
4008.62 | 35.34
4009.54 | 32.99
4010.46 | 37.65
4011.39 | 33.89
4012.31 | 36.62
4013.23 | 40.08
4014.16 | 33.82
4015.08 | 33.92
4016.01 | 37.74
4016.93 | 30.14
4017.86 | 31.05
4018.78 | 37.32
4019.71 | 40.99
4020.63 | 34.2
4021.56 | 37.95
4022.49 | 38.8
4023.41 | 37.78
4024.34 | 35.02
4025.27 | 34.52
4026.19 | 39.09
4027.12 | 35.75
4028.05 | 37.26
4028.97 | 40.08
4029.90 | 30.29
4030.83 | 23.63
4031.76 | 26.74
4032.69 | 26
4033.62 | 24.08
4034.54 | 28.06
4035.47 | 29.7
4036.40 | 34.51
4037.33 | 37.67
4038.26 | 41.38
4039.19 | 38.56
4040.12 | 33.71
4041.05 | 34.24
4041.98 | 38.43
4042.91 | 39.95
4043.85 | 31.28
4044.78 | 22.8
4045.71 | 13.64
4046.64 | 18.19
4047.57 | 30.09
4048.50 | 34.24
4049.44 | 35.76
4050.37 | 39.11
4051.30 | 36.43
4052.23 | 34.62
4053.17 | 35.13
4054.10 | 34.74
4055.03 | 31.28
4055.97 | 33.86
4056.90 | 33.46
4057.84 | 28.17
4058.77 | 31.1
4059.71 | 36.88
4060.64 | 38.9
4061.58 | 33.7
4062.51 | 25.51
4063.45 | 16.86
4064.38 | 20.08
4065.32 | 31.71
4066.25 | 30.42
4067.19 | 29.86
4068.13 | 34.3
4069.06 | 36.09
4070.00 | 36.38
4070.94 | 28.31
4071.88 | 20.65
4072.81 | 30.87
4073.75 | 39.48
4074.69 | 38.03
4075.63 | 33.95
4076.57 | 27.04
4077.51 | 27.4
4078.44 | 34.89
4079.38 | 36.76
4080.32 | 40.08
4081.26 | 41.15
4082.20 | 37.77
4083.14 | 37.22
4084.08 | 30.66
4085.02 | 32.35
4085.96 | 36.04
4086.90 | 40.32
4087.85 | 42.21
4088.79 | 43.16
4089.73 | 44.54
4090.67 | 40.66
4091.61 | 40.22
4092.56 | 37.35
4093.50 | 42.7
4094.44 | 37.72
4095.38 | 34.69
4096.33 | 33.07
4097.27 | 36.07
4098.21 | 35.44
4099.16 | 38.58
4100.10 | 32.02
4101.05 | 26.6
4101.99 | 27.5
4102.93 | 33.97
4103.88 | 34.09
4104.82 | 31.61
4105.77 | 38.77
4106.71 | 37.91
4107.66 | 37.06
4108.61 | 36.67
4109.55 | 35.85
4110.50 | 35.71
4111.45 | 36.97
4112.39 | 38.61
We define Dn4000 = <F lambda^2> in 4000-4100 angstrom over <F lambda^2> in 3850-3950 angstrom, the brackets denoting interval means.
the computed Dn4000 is 2.10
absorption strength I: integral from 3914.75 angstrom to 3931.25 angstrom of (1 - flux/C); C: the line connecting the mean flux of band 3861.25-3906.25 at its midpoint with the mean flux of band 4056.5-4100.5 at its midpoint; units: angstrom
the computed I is 2.6 angstrom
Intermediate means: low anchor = 18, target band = 17.9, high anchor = 34.4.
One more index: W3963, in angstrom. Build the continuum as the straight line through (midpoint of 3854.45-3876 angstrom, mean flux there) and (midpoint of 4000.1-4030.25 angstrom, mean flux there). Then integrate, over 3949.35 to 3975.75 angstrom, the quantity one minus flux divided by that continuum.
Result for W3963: 9.67 angstrom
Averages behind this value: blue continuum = 15.4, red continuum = 35.1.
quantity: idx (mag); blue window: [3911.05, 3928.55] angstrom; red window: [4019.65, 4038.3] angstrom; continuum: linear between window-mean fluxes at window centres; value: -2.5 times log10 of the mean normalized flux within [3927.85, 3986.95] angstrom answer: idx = 0.381 mag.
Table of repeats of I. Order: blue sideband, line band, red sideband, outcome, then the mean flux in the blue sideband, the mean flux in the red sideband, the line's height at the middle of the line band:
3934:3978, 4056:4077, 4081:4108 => 1.0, 16.9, 36.6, 32.6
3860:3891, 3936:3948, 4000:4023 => 4.4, 15.8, 34.7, 25.1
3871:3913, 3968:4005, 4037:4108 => -0.2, 19.2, 33.9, 26.9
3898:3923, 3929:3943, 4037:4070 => 7.8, 21.9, 32.1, 23.7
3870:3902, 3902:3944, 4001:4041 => 9.1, 18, 34.1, 22.4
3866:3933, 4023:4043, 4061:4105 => -2.7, 18.6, 34.1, 29.9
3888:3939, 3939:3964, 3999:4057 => 3.3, 18.6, 33.6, 23.6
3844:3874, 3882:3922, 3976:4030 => -0.2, 15.8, 33.1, 20.9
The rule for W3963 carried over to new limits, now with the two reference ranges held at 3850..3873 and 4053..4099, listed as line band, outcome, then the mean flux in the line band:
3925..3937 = 6.5 angstrom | 9.83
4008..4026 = -4.2 angstrom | 35.8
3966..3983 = 4.6 angstrom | 18.6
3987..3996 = -1.9 angstrom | 32.5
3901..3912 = -1.4 angstrom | 21.8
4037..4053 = -0.7 angstrom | 32.9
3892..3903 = -2.3 angstrom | 22.4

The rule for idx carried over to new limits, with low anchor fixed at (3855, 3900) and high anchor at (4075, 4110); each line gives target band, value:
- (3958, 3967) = 0.48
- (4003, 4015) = -0.18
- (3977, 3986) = -0.14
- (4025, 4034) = -0.05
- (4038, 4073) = 0.04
